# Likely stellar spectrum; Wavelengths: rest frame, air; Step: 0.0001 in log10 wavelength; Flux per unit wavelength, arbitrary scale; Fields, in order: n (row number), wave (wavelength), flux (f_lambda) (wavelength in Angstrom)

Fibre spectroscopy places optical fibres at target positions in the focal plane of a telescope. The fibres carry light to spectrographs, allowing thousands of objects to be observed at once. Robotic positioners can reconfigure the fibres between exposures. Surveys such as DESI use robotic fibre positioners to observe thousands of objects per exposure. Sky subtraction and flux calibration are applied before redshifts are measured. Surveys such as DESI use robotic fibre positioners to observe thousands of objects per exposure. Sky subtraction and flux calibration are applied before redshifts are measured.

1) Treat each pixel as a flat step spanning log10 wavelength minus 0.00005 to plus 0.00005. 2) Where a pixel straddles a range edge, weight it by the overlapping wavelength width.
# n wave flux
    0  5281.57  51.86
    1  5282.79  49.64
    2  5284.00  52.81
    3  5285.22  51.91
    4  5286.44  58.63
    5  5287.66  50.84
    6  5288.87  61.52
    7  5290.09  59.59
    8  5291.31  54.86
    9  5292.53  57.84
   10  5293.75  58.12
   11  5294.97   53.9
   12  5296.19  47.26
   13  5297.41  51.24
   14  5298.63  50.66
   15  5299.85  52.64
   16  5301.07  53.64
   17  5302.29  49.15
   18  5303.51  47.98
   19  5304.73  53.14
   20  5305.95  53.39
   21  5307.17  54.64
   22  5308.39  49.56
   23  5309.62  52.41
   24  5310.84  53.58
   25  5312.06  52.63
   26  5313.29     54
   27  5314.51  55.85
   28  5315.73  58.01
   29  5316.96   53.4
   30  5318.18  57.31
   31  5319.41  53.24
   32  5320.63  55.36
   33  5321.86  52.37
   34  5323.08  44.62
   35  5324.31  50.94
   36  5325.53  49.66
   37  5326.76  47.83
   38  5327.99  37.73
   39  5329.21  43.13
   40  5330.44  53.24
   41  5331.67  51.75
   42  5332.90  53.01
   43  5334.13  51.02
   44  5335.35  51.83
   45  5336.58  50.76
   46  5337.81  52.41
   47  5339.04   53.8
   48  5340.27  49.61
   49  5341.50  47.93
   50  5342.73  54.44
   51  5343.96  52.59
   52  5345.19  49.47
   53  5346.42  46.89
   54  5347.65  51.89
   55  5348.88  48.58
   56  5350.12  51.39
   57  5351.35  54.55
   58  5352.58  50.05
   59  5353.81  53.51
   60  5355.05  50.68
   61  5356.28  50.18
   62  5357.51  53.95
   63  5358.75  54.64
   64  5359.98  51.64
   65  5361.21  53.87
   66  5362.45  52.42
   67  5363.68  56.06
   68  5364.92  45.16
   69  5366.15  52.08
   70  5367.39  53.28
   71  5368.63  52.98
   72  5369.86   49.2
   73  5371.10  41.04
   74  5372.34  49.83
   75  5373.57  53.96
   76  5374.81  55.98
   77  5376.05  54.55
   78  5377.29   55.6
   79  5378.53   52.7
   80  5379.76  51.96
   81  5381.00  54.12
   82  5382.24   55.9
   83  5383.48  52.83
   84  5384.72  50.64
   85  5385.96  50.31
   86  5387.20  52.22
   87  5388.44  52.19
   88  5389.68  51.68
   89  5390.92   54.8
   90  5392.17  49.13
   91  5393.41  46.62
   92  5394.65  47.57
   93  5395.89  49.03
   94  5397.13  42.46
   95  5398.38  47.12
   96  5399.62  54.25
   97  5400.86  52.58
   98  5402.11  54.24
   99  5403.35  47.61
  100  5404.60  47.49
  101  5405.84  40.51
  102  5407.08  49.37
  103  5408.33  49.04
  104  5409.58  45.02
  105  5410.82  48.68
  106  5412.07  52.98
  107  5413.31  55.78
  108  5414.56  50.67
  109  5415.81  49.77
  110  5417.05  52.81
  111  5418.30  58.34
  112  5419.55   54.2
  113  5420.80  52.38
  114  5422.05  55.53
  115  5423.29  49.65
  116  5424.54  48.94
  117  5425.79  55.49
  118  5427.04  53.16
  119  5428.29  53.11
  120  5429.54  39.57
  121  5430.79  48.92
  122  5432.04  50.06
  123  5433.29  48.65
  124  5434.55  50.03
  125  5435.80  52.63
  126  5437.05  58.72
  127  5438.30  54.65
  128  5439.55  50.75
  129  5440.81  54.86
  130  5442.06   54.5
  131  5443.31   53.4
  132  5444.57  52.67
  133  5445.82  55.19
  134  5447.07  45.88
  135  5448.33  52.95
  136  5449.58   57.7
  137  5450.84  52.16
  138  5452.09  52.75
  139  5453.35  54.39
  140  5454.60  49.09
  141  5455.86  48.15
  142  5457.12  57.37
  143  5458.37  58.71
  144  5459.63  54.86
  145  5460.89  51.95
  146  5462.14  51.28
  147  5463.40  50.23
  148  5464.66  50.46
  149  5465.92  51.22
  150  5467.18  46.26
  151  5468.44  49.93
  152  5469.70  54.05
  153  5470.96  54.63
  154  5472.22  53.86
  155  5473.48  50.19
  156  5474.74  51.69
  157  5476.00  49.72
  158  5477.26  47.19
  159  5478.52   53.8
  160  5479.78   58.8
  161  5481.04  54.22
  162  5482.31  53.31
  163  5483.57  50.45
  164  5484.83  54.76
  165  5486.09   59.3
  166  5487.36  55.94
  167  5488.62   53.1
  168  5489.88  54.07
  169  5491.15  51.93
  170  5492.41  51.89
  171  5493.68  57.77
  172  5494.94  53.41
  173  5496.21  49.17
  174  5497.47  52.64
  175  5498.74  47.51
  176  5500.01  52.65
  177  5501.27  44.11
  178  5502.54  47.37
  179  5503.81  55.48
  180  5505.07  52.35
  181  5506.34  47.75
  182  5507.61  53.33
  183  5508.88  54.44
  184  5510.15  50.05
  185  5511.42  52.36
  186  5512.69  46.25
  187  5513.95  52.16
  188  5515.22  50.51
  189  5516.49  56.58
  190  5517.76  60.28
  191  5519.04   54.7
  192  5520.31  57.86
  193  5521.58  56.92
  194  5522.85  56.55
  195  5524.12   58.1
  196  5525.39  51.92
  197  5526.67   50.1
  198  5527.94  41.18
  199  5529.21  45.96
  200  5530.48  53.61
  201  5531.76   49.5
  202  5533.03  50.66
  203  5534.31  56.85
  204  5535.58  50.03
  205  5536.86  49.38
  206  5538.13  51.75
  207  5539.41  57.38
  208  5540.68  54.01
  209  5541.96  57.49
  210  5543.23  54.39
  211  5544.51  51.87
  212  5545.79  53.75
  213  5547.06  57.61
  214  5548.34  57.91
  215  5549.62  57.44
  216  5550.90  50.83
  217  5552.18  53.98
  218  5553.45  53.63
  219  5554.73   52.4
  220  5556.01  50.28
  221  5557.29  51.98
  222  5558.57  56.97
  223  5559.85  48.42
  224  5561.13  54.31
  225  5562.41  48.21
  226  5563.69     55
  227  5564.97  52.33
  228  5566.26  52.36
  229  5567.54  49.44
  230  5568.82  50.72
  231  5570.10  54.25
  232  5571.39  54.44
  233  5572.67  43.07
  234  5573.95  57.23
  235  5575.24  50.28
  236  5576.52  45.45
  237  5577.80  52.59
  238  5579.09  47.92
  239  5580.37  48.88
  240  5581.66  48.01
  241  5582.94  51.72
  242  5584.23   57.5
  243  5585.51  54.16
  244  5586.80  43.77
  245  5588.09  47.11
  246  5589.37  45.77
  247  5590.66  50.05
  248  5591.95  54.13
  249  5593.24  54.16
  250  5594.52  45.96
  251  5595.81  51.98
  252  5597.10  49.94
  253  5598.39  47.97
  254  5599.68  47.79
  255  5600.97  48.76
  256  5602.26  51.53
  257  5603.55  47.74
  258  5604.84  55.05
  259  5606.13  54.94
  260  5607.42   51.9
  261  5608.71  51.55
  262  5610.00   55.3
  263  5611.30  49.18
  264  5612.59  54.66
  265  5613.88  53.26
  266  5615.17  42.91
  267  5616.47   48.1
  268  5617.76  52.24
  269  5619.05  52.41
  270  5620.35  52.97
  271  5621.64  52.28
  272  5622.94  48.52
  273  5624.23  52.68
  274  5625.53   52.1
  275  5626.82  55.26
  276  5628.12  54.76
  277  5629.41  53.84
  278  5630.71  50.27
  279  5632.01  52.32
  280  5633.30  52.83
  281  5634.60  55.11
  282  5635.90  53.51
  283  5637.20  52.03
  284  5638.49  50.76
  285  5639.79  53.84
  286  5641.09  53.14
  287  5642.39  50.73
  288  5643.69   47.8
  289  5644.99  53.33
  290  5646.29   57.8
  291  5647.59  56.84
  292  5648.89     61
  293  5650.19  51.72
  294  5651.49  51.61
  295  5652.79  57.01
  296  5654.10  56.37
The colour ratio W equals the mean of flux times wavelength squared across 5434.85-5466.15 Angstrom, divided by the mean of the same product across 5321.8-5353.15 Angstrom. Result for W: 1.1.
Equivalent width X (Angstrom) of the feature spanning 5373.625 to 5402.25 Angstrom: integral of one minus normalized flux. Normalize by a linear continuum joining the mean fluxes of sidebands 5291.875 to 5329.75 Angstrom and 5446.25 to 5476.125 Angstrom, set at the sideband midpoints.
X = 0.2 Angstrom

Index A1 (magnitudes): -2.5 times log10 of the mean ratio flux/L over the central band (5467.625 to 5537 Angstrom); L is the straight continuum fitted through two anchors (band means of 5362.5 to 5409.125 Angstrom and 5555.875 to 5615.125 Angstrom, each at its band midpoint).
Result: -0.033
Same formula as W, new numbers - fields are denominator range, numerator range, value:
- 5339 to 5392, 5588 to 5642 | 1.09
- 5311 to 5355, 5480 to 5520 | 1.09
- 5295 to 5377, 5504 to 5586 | 1.10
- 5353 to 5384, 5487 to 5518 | 1.04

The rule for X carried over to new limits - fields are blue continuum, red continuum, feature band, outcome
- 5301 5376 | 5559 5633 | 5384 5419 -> 0.85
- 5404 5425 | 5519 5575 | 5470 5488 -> -0.59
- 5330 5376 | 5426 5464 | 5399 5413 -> 0.70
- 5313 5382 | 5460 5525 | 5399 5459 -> 0.47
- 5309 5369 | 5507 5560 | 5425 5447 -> 0.17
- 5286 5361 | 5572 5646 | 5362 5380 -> 0.07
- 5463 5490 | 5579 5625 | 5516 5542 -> -0.73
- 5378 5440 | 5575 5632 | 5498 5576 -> -2.38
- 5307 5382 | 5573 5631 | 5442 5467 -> -0.60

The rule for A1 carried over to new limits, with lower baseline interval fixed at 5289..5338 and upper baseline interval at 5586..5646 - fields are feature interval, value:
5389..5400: 0.06 mag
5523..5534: 0.02 mag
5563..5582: 0.01 mag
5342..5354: 0.02 mag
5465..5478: 0.02 mag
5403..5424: 0.03 mag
